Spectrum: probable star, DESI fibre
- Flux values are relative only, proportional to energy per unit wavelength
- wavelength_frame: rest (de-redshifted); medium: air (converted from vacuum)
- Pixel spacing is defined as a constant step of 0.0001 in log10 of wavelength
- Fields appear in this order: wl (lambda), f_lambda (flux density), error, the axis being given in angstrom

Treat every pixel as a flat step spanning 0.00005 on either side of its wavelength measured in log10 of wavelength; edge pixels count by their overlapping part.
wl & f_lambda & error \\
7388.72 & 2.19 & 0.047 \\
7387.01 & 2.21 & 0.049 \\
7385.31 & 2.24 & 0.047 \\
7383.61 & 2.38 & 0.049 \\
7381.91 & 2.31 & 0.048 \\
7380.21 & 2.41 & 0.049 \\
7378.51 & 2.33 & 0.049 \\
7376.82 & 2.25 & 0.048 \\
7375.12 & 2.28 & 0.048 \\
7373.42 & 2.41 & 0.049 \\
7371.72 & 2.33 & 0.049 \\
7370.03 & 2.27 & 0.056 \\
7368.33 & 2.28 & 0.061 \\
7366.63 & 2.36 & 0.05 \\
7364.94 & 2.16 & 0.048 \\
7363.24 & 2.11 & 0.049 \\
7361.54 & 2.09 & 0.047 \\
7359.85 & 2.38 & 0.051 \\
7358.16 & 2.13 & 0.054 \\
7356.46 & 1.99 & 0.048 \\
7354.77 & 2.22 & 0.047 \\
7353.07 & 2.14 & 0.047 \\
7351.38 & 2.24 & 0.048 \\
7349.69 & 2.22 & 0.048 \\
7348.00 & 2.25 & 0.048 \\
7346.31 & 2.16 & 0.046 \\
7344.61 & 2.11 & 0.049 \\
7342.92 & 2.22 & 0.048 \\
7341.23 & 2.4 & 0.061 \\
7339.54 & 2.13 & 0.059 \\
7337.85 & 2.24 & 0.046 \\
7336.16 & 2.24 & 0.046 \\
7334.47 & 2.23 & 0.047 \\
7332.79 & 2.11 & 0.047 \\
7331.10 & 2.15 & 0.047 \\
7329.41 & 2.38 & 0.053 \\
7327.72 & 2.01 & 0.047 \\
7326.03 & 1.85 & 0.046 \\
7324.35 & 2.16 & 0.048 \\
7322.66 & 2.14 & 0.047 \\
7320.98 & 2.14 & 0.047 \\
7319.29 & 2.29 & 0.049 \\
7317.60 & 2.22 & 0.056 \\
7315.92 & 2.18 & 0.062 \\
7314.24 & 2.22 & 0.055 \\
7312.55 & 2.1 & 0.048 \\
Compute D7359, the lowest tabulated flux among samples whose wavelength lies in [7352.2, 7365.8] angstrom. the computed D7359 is 1.99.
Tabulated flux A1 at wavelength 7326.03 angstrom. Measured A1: 1.85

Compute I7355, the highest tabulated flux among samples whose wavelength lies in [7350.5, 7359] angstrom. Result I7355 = 2.24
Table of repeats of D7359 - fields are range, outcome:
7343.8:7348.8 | 2.11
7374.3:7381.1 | 2.25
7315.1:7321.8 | 2.14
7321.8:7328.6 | 1.85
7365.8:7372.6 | 2.27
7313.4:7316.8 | 2.18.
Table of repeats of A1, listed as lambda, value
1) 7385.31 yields 2.24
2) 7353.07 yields 2.14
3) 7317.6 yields 2.22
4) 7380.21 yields 2.41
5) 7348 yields 2.25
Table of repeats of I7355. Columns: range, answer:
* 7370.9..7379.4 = 2.41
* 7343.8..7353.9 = 2.25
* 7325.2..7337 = 2.38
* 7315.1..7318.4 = 2.22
